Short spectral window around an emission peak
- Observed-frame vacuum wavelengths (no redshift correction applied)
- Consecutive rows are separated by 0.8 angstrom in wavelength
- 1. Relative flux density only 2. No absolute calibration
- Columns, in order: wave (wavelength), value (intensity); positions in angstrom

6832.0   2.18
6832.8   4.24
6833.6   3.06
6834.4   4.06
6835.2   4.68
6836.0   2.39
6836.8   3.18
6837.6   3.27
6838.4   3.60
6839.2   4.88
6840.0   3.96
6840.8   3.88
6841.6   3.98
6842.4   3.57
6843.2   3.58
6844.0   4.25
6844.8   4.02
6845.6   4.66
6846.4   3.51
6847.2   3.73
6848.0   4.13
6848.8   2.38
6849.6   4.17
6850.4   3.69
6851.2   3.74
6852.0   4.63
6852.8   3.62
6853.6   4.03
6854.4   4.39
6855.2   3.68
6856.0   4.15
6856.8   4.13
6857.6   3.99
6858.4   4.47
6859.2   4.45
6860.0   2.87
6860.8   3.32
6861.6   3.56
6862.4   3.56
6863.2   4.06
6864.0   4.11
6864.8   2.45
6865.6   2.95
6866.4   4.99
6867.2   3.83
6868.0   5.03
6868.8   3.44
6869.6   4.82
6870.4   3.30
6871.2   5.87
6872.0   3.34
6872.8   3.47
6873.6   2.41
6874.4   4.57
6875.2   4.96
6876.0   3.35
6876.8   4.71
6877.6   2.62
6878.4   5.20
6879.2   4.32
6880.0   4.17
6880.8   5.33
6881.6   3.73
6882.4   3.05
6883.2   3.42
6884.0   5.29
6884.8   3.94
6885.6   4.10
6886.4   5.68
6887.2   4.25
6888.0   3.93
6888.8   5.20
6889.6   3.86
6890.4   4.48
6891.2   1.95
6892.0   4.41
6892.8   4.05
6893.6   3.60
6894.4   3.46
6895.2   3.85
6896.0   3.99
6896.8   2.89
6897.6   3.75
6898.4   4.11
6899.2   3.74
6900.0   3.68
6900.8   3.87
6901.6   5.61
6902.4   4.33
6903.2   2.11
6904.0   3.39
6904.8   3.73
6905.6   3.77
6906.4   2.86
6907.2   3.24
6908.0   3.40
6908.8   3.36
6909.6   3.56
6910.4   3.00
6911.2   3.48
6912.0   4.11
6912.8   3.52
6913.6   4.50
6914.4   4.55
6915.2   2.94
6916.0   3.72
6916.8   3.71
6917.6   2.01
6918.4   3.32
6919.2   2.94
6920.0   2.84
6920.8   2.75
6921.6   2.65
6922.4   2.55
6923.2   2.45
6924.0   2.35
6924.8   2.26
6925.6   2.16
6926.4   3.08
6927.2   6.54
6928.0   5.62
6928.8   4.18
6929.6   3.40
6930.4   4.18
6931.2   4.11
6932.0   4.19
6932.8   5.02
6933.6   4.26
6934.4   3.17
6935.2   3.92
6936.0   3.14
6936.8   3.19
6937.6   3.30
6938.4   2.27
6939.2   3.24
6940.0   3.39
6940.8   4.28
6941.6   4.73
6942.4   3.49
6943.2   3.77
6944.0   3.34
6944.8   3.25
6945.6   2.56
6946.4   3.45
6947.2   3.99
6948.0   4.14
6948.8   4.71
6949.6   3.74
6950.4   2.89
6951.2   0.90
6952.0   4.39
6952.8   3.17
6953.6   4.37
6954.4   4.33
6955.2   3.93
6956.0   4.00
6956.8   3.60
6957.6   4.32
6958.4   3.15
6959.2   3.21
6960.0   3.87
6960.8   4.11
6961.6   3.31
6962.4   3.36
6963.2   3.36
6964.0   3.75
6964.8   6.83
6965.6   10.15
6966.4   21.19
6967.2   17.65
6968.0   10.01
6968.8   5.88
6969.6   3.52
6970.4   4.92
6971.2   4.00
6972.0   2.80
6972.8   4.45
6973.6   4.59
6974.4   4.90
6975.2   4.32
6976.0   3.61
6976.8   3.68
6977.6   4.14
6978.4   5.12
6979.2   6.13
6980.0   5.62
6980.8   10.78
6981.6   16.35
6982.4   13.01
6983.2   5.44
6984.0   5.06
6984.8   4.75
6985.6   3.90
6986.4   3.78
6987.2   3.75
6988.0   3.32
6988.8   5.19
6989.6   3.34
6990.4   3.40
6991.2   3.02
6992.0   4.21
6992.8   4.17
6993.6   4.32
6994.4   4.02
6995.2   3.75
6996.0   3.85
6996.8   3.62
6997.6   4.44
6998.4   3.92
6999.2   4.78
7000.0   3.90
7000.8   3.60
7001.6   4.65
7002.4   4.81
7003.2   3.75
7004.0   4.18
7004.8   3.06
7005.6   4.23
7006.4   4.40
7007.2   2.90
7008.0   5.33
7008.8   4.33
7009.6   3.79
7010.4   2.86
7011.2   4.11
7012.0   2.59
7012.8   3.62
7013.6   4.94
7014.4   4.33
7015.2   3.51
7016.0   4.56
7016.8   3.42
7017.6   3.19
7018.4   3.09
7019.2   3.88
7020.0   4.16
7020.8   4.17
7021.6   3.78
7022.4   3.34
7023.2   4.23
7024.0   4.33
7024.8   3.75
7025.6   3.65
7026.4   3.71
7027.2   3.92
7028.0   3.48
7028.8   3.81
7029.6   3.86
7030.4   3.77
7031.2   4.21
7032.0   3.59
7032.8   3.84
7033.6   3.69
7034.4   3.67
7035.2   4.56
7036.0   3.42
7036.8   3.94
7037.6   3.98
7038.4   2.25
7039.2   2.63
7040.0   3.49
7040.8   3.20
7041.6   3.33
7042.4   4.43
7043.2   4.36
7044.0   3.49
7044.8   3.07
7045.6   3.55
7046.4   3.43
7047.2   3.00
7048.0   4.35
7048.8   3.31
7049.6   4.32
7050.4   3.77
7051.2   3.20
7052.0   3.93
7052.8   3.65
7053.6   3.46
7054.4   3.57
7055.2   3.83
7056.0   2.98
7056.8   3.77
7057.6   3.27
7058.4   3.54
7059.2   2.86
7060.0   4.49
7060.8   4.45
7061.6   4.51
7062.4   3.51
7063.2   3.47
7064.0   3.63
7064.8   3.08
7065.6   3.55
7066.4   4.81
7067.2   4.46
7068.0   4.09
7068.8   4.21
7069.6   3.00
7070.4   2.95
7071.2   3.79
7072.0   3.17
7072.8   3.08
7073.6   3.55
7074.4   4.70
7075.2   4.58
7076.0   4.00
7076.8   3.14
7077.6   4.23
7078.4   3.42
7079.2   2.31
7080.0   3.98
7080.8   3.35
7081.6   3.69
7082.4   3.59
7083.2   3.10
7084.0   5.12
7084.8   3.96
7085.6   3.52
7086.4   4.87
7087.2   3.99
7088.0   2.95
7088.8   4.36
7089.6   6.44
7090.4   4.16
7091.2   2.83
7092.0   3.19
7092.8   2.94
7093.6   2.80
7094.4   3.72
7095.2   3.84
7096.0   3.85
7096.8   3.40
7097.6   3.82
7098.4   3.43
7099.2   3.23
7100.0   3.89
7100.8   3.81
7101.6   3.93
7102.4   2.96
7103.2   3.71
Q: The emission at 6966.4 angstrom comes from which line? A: [S II] 6716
